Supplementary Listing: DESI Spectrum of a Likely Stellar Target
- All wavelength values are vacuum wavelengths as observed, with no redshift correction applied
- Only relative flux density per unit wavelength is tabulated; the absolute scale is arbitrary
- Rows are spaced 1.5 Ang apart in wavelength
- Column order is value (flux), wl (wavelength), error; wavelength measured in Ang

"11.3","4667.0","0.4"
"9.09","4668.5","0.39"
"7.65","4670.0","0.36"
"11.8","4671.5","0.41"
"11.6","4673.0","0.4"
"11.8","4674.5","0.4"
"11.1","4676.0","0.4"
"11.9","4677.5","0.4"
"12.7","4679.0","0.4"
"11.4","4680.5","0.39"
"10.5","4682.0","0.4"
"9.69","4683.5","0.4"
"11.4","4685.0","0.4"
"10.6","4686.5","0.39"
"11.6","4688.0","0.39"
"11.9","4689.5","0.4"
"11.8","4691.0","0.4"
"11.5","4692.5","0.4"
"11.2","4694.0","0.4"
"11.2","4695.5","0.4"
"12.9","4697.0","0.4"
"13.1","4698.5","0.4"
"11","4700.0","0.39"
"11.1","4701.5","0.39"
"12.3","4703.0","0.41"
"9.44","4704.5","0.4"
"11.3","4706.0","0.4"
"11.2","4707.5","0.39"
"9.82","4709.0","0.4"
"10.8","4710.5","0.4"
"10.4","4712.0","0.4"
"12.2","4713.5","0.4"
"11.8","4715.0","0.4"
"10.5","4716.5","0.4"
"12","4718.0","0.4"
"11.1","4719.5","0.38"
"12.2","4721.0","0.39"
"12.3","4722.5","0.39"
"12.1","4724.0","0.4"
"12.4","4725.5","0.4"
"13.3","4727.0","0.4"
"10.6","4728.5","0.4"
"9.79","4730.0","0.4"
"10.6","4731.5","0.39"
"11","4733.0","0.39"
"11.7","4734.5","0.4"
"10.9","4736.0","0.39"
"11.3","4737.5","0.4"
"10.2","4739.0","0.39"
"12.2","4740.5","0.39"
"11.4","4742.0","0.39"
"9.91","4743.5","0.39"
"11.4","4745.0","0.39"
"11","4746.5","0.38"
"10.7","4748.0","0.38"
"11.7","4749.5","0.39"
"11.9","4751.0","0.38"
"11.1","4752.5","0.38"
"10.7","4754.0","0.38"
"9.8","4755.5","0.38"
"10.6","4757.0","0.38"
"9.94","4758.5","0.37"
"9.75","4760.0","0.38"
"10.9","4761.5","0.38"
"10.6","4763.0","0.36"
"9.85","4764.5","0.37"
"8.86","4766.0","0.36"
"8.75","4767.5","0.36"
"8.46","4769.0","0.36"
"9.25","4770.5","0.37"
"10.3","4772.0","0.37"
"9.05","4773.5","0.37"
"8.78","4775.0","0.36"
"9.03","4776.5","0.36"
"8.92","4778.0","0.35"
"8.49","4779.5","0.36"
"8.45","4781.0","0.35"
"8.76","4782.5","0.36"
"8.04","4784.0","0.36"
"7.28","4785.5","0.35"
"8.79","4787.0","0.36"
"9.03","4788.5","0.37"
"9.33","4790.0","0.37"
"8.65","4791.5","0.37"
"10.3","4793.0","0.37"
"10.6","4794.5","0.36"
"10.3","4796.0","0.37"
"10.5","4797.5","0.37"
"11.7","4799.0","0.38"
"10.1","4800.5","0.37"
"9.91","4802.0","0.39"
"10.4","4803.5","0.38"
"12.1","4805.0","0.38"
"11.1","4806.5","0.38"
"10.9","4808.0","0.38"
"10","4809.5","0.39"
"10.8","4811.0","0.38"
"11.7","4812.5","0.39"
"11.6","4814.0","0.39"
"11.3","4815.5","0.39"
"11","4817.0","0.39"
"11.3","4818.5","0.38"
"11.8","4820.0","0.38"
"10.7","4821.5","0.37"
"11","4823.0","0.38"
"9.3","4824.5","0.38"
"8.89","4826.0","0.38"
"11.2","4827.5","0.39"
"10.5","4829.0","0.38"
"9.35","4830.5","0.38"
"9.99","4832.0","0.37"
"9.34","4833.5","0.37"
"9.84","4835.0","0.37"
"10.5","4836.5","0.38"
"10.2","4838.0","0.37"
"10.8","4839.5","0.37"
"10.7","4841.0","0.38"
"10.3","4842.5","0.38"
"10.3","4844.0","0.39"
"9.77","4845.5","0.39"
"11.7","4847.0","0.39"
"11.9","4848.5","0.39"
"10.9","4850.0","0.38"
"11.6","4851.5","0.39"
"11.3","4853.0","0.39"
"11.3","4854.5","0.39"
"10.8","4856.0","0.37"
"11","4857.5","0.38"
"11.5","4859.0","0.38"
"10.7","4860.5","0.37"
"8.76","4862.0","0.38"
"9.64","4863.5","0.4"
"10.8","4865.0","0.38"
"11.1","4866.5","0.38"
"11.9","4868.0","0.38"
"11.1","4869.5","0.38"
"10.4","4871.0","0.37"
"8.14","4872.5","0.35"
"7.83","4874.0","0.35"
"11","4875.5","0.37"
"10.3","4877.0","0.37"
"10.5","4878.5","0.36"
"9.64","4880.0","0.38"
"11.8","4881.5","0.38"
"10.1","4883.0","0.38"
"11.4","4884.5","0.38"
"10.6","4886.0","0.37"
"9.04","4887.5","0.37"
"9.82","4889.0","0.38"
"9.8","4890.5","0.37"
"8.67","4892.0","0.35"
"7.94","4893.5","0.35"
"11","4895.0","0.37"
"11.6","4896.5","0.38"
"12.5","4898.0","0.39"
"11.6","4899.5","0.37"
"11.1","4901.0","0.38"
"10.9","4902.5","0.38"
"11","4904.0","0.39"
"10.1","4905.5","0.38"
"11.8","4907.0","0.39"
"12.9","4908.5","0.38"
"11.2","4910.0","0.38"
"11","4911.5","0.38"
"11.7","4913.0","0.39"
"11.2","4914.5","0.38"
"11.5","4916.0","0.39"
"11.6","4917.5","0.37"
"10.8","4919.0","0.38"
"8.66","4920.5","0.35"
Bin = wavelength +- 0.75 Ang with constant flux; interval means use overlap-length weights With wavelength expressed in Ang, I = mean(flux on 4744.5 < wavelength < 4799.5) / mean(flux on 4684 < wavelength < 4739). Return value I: 0.86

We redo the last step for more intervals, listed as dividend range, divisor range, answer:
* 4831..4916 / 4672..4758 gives 0.94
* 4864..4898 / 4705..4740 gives 0.91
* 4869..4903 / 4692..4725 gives 0.90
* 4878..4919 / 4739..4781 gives 1.07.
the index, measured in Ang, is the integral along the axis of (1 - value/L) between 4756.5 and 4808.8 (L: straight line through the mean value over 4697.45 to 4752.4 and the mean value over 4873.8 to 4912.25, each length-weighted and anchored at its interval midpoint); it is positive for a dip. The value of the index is 6.7 Ang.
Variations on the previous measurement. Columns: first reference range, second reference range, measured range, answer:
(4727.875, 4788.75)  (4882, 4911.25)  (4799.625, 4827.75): -1.4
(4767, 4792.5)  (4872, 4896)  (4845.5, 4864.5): -2.6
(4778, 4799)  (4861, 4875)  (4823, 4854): -2.4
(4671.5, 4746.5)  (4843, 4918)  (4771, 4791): 4.1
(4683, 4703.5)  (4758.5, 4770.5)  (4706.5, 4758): -3.6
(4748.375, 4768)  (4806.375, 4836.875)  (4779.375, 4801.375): 2.3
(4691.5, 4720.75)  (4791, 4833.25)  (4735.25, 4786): 4.6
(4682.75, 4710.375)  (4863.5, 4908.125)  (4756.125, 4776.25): 2.5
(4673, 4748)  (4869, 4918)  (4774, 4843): 5.5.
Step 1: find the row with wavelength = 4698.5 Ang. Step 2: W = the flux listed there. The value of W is 13.1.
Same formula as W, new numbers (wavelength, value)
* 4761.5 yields 10.9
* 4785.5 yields 7.28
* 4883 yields 10.1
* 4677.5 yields 11.9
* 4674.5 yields 11.8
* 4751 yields 11.9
